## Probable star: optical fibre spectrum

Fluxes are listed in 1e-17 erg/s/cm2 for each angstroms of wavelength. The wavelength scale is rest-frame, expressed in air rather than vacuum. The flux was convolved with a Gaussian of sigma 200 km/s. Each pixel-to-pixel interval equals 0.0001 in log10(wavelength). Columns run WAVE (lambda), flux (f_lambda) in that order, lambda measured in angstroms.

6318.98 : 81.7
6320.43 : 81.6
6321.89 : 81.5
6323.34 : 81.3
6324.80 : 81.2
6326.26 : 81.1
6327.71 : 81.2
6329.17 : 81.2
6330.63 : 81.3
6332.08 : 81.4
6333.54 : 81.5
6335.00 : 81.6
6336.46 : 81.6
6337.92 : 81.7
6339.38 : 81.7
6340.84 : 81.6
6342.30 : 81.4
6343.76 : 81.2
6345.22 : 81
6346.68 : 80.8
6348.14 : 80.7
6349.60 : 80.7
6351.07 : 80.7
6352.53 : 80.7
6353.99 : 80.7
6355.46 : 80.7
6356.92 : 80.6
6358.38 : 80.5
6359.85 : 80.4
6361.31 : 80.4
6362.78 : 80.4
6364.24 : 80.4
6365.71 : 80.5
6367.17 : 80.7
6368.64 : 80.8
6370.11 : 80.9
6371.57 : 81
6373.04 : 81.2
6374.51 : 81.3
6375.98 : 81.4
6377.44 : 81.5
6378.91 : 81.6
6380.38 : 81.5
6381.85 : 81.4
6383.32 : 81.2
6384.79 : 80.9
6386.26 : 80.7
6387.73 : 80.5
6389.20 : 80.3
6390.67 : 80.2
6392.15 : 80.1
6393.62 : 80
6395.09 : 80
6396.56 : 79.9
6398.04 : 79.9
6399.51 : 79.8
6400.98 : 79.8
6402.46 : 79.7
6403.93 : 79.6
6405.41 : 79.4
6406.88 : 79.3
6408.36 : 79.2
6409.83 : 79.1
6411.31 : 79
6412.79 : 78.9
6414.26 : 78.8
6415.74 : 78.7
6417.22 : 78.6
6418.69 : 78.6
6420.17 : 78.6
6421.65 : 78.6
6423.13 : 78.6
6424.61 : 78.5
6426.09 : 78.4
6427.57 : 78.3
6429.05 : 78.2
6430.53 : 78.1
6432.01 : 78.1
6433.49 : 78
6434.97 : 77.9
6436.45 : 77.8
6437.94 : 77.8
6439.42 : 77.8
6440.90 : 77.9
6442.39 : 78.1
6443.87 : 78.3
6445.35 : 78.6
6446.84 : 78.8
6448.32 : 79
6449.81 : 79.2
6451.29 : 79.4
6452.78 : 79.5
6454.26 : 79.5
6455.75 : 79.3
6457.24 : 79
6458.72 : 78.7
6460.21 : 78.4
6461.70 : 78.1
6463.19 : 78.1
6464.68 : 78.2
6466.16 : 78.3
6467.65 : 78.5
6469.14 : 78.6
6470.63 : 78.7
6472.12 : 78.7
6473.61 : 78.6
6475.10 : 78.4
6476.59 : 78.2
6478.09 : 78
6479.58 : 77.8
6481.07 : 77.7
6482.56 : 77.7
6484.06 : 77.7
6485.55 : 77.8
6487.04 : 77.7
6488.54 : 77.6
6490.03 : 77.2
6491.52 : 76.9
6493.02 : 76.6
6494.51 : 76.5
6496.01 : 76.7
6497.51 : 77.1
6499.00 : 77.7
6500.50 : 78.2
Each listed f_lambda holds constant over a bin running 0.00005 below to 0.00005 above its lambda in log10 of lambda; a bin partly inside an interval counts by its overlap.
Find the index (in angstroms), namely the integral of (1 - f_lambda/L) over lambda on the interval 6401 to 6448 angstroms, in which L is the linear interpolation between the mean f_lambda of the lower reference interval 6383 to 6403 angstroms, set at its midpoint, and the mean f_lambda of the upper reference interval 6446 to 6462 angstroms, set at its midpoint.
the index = 0.58 angstroms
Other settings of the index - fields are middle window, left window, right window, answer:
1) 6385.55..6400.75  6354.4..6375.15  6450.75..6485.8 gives -0.01 angstroms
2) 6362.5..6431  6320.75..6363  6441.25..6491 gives 0.01 angstroms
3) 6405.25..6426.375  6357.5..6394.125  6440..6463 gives 0.24 angstroms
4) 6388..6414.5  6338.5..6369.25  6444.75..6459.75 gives 0.11 angstroms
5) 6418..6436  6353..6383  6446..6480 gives 0.27 angstroms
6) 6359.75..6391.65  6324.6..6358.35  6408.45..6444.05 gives -0.34 angstroms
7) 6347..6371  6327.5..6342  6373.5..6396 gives 0.16 angstroms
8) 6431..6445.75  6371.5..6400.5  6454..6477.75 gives 0.23 angstroms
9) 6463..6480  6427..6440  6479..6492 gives -0.14 angstroms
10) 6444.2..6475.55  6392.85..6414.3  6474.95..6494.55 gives -0.23 angstroms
